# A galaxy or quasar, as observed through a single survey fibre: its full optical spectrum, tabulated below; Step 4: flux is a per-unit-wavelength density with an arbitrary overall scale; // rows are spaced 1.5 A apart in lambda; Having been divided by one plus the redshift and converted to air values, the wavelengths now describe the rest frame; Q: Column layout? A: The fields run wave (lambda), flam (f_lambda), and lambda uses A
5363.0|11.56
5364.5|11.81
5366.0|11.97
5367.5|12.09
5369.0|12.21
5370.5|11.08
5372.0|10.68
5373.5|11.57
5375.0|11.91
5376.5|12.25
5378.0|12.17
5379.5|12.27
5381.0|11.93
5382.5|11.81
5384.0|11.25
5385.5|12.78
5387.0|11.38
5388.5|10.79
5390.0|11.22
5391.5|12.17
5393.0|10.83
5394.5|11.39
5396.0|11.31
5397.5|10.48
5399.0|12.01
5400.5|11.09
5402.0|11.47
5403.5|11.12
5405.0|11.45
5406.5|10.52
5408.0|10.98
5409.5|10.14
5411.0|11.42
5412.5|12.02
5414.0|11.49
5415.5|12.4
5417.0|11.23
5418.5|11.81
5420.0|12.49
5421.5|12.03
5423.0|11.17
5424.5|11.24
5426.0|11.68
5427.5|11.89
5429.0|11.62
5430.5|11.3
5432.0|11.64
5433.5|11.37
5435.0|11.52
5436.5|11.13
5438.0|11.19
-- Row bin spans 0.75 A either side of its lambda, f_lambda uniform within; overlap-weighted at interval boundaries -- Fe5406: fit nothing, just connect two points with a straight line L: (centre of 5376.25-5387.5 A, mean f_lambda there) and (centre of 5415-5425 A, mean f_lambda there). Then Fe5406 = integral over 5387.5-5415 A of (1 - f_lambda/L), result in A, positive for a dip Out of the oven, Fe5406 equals 1.49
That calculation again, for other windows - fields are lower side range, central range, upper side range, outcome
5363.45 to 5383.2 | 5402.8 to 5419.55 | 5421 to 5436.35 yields 0.4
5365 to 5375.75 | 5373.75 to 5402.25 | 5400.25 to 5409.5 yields -0.7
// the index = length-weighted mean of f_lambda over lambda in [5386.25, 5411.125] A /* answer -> 11.2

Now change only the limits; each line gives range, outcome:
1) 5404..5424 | 11.5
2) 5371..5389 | 11.7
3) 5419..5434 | 11.7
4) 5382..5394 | 11.5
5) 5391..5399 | 11.3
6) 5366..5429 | 11.5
